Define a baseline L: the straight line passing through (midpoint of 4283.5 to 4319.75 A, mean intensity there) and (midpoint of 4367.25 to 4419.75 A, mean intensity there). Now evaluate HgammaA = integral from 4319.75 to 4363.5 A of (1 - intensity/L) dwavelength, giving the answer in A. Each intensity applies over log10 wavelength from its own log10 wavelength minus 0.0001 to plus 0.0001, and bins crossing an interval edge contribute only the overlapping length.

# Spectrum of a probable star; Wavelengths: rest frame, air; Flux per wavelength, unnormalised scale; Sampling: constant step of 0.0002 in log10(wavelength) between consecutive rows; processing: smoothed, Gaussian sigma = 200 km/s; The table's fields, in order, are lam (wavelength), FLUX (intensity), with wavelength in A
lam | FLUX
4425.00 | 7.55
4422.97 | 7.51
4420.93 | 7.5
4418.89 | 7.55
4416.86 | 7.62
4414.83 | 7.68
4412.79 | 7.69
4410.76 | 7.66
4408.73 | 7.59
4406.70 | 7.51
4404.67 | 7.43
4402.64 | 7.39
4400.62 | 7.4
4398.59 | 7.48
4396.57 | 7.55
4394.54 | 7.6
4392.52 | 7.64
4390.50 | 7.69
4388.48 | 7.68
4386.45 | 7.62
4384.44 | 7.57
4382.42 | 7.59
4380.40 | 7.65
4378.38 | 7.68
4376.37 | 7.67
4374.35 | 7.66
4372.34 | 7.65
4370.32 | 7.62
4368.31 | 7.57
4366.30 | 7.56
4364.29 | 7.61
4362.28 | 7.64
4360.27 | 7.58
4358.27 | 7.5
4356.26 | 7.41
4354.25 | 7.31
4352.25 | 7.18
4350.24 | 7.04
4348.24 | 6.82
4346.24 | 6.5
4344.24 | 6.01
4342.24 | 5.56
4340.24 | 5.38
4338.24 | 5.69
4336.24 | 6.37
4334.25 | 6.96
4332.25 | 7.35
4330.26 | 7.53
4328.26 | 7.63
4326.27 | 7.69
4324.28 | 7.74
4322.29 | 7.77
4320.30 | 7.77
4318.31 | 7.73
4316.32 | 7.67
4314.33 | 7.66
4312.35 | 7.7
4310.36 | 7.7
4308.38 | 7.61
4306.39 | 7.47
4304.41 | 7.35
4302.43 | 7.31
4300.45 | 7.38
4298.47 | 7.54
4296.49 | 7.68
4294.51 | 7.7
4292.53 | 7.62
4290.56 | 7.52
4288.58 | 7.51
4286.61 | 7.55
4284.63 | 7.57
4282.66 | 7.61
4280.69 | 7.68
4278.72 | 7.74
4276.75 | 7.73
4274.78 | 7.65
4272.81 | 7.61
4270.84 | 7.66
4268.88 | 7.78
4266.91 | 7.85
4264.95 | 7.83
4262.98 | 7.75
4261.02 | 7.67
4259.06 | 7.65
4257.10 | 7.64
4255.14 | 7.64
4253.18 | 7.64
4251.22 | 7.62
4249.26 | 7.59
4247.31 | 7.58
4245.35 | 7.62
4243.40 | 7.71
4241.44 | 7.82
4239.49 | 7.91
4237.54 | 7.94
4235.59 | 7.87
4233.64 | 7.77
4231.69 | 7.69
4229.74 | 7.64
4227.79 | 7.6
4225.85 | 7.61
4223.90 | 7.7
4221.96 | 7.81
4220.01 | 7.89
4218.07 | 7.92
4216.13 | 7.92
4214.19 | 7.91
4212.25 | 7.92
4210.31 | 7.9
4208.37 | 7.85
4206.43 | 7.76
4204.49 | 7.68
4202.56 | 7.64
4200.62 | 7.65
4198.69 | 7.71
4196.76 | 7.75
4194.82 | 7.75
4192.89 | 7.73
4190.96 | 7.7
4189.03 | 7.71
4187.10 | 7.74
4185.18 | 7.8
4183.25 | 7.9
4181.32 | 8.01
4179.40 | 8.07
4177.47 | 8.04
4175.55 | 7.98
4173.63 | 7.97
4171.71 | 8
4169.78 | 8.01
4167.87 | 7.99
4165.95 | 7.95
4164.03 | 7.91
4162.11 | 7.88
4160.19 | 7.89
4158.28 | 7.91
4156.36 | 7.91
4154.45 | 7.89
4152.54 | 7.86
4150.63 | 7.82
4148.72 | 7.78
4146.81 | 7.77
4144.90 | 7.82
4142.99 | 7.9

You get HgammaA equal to 3.3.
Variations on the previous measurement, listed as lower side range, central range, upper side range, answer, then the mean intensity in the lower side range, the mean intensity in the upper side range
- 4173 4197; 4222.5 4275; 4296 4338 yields -0.2 A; 7.86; 7.47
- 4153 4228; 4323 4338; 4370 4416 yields 0.8 A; 7.85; 7.59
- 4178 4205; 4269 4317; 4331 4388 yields -1.3 A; 7.78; 7.14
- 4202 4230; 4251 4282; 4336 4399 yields -0.4 A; 7.79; 7.23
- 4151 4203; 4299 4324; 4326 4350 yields -2.9 A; 7.87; 6.61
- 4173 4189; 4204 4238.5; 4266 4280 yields 0.1 A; 7.93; 7.71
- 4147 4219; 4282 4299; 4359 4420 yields 0.3 A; 7.86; 7.59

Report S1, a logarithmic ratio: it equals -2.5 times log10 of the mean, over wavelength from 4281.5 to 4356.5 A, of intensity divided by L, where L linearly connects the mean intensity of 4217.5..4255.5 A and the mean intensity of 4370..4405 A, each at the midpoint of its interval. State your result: 0.06 mag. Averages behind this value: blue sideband 7.73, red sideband 7.59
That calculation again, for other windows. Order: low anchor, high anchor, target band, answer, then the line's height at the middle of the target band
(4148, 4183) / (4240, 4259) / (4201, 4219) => -0.01 mag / 7.79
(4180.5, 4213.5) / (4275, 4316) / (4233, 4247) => -0.01 mag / 7.69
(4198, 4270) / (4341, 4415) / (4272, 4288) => 0.00 mag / 7.64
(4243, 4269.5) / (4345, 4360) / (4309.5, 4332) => -0.05 mag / 7.3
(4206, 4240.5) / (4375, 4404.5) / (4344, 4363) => 0.07 mag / 7.63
